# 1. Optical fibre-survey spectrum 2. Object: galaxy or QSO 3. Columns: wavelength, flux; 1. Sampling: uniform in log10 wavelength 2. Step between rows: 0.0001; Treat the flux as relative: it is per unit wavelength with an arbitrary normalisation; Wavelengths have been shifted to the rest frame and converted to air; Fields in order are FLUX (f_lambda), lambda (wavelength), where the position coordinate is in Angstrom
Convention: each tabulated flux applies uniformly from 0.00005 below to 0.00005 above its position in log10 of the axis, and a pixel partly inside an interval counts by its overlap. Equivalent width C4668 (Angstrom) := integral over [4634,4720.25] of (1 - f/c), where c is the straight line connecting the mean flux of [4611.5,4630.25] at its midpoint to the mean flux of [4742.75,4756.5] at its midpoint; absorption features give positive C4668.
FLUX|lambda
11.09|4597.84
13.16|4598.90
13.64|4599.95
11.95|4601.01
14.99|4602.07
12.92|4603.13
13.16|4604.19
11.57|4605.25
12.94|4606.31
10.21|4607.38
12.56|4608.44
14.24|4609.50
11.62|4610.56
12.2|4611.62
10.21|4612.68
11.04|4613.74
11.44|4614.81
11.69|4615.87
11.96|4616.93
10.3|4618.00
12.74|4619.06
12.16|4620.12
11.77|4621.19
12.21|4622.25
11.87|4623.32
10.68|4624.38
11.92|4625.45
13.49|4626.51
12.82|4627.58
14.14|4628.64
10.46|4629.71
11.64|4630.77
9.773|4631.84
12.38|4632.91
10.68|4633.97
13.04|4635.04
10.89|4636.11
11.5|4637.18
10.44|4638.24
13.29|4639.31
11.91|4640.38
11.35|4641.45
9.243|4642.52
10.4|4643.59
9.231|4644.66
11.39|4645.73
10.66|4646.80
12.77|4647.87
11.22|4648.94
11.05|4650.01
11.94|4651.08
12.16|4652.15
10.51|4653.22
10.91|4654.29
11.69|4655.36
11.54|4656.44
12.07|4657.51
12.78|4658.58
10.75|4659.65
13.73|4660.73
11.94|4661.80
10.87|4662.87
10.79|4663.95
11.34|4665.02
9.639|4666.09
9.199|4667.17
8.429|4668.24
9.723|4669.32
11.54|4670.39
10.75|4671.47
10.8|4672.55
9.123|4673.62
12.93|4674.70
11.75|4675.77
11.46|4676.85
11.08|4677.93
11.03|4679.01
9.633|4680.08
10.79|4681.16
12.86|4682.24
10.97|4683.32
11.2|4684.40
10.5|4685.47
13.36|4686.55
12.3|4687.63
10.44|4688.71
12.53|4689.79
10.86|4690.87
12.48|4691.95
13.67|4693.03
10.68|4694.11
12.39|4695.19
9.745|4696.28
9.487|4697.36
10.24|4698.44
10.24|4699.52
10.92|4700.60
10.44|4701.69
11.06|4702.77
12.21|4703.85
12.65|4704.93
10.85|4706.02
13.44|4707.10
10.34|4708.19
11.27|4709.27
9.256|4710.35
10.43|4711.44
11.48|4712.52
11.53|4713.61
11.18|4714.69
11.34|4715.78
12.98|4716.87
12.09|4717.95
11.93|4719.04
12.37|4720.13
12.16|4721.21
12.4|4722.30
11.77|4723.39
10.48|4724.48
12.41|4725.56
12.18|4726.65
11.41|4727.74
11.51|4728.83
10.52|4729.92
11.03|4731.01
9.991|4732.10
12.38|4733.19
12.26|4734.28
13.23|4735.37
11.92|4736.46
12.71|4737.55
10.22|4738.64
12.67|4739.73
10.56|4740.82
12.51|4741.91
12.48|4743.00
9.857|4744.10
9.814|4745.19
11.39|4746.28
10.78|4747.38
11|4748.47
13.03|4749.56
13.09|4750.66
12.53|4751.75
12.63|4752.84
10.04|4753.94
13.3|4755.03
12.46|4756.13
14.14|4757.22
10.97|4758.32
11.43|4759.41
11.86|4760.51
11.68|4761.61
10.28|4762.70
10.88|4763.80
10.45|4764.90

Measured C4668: 3.8 Angstrom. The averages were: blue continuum 11.8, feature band 11.3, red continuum 11.7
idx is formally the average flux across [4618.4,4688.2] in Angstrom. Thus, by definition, 11.4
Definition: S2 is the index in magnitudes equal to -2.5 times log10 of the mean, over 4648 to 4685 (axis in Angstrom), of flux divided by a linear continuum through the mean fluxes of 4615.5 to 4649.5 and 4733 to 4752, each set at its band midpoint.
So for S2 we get 0.05 mag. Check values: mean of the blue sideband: 11.6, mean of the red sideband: 11.8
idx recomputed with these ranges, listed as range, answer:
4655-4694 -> 11.3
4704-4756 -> 11.7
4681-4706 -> 11.4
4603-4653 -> 11.7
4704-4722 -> 11.6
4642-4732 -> 11.3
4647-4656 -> 11.5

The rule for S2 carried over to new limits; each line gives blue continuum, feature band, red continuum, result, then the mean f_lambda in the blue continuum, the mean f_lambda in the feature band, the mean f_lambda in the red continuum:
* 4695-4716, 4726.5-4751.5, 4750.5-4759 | 0.031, 11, 11.6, 12.4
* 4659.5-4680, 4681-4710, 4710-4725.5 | -0.015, 10.9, 11.4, 11.6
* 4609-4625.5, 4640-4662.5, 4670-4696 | 0.019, 11.7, 11.4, 11.4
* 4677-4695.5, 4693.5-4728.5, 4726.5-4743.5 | 0.027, 11.6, 11.4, 11.7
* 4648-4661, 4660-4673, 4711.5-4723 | 0.097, 11.7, 10.7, 11.9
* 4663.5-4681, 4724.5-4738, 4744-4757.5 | -0.017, 10.6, 11.7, 11.9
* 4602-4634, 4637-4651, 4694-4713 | 0.051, 12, 11.1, 11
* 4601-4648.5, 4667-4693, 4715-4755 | 0.057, 11.8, 11.2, 11.7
